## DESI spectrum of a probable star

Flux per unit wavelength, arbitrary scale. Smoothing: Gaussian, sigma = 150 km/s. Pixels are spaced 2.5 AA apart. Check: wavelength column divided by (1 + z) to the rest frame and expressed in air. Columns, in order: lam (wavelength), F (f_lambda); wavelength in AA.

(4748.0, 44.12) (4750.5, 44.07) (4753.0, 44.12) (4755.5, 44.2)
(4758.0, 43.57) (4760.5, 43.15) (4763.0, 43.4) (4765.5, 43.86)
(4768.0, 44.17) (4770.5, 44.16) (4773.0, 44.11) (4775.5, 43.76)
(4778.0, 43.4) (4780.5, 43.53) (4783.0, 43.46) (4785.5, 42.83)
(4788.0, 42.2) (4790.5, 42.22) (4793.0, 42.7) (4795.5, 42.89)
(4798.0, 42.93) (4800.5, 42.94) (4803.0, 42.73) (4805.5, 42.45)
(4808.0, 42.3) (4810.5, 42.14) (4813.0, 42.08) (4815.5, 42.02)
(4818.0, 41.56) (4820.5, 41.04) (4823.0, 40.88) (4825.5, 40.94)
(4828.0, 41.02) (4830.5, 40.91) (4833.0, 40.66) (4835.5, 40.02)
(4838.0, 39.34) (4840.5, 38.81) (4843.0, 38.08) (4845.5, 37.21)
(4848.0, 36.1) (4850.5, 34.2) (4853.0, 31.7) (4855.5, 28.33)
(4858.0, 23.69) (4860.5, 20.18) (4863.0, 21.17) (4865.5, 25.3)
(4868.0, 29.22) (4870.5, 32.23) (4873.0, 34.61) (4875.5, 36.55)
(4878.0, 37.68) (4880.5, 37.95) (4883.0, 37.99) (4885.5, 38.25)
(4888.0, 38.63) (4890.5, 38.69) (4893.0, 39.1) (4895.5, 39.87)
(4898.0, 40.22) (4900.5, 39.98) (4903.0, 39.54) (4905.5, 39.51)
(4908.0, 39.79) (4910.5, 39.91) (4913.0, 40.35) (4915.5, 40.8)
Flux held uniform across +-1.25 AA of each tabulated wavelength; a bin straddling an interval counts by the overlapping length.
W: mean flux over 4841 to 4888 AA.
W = 32.5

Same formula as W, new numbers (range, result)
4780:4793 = 42.8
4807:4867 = 36.2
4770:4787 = 43.6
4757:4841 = 42.3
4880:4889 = 38.2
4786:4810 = 42.6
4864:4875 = 30.6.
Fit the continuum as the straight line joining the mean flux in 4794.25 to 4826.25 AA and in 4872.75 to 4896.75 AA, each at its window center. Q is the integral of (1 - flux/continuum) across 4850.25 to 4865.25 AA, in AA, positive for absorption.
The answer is 5.16 AA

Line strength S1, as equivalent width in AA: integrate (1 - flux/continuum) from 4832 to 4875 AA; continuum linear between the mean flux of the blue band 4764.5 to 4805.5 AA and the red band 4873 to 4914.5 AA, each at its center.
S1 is 8.6 AA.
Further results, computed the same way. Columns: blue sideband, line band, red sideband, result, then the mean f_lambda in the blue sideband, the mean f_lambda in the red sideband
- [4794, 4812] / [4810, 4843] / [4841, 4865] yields -3.65 AA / 42.6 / 30.2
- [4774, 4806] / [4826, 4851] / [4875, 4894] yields 1.03 AA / 42.9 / 38.2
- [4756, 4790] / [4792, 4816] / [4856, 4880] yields -2.30 AA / 43.5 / 29.2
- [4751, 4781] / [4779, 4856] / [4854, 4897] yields -3.45 AA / 43.8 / 32.9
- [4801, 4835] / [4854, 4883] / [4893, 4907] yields 7.41 AA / 41.6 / 39.8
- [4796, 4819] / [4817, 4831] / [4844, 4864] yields -1.25 AA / 42.4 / 29.3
